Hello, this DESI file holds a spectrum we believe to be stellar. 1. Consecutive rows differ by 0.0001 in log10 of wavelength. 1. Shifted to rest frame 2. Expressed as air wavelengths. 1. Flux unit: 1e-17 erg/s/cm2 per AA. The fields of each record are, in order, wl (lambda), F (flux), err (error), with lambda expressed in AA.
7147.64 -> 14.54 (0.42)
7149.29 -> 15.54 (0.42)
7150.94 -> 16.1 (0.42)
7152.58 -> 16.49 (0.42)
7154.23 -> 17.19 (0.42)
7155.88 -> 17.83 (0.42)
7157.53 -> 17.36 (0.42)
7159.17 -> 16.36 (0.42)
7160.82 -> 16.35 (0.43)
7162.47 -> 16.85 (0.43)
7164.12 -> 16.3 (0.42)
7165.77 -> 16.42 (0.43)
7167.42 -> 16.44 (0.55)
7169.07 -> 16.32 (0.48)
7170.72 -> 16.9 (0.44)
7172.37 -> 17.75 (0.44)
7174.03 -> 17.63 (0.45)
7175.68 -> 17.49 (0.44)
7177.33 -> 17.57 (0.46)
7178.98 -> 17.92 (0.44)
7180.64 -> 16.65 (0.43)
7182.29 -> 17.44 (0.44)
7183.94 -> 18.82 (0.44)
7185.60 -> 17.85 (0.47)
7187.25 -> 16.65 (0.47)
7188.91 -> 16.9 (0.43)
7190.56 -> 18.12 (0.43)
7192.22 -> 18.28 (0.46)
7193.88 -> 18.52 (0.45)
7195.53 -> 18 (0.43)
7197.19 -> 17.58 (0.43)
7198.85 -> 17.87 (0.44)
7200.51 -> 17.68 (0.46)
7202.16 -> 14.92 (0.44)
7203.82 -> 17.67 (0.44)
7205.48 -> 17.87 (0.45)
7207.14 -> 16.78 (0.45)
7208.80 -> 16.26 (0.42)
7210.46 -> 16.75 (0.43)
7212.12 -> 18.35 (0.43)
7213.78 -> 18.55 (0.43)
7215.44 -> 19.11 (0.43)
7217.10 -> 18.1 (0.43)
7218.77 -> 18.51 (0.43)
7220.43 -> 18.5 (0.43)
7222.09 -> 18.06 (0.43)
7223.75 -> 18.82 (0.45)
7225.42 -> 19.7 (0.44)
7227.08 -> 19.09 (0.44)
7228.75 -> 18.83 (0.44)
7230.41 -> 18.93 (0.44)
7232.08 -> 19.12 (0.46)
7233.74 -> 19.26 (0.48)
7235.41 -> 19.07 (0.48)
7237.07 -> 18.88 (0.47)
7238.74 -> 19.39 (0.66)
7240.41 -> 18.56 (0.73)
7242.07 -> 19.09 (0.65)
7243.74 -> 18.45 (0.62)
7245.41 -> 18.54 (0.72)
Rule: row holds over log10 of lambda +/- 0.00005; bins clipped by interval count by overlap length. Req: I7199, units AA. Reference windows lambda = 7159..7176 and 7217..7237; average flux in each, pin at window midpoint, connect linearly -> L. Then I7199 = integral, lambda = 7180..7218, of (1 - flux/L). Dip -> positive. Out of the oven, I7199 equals 0.6 AA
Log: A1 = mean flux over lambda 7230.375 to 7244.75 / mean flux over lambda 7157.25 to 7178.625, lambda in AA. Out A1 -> 1.1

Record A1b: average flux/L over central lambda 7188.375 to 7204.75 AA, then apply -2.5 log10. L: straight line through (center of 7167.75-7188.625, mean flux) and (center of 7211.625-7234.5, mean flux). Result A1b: 0.02 mag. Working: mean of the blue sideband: 17.4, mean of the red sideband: 18.8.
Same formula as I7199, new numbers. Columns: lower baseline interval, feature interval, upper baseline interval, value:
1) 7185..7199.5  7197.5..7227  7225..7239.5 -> 0.90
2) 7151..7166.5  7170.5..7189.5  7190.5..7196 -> 0.21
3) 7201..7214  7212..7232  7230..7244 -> -0.79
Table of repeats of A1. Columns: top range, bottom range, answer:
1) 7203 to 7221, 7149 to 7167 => 1.07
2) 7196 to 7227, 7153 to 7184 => 1.05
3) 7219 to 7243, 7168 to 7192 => 1.09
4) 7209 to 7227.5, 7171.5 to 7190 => 1.05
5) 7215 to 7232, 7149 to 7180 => 1.11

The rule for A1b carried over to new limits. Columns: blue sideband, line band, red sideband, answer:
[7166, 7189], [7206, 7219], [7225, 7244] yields 0.036 mag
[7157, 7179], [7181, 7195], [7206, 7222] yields -0.027 mag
